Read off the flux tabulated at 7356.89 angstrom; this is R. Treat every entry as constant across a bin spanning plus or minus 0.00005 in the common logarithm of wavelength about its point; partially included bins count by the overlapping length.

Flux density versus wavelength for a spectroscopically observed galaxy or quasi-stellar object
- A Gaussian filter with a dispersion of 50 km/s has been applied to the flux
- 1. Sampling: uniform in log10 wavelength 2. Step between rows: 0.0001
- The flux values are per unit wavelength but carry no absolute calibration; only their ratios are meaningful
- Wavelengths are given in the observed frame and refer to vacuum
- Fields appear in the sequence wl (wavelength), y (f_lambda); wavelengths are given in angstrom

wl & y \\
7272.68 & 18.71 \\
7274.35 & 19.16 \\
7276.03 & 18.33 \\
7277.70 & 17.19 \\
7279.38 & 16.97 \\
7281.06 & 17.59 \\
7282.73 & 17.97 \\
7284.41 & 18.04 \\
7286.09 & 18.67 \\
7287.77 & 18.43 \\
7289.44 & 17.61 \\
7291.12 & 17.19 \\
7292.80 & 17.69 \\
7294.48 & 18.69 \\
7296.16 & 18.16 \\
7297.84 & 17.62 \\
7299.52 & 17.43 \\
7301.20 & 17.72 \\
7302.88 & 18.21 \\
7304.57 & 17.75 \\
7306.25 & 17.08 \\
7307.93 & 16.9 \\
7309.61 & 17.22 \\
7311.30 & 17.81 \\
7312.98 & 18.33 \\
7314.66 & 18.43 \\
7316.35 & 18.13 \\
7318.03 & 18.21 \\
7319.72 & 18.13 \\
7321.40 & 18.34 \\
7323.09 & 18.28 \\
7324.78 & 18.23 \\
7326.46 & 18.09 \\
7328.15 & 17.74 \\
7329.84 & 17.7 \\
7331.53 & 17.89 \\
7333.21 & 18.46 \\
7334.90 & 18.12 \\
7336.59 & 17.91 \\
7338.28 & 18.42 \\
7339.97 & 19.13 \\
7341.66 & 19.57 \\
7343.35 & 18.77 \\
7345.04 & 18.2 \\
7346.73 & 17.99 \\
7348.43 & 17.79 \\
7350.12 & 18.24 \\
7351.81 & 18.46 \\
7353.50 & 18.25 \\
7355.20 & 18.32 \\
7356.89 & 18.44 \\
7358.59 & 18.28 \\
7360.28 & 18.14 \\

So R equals 18.44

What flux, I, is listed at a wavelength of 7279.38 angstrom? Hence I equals 16.97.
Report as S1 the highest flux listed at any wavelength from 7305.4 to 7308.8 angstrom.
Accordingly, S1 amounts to 17.08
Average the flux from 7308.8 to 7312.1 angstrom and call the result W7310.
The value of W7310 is 17.5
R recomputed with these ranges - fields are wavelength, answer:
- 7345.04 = 18.2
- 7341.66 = 19.57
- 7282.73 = 17.97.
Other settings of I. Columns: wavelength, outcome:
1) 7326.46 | 18.09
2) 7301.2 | 17.72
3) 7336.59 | 17.91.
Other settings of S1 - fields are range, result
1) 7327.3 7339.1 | 18.46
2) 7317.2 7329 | 18.34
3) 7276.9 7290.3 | 18.67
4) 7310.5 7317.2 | 18.43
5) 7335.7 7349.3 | 19.57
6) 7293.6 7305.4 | 18.69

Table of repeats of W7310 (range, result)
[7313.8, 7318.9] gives 18.3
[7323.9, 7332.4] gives 17.9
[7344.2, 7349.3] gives 18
